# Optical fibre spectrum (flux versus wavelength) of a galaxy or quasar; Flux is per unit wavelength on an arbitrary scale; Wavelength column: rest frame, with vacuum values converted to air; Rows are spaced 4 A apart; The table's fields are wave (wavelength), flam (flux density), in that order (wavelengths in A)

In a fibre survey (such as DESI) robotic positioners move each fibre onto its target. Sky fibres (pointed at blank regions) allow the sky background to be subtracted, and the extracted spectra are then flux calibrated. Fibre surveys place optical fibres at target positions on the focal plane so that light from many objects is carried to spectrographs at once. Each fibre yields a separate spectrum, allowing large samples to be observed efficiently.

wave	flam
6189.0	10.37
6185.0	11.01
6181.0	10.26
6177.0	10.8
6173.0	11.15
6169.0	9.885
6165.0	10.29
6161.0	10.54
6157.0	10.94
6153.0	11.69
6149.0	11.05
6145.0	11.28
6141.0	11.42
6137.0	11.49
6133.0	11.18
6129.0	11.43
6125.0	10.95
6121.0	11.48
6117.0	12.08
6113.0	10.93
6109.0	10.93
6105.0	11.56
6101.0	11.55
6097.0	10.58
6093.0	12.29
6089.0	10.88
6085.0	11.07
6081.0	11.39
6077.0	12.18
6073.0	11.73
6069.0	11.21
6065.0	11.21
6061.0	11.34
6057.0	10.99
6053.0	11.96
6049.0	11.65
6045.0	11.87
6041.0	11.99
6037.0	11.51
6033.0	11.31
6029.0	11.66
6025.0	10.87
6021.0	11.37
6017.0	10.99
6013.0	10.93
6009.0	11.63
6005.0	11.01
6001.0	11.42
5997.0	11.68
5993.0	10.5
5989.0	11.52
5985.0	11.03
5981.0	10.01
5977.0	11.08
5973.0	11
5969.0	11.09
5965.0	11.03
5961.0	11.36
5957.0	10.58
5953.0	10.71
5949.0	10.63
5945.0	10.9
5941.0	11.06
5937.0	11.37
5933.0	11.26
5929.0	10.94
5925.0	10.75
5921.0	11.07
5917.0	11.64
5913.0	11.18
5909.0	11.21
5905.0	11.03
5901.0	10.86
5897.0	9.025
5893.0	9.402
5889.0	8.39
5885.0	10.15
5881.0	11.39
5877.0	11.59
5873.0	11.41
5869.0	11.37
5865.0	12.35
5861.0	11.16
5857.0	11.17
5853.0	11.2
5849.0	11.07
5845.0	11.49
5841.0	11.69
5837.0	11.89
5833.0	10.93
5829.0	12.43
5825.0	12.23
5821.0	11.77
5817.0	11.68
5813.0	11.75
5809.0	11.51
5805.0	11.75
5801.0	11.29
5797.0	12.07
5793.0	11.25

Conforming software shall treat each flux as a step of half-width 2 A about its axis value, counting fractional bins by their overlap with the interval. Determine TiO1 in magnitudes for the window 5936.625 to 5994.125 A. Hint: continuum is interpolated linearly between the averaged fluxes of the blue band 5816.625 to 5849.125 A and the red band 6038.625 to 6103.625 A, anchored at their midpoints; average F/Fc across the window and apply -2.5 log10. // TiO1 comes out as 0.065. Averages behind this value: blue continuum 11.7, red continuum 11.5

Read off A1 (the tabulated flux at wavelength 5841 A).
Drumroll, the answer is 11.69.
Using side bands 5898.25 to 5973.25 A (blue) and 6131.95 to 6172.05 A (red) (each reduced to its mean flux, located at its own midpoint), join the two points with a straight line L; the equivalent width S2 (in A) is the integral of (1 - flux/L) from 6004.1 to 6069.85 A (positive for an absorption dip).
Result -2.4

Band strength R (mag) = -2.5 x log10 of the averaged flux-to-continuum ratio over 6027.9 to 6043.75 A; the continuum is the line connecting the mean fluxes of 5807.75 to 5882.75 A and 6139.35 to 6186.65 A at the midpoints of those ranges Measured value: -0.05 mag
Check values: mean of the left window 11.6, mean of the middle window 11.6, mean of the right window 10.9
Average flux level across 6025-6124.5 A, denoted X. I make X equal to 11.5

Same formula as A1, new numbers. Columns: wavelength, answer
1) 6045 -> 11.87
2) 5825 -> 12.23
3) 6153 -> 11.69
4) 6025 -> 10.87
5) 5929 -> 10.94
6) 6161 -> 10.54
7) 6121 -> 11.48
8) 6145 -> 11.28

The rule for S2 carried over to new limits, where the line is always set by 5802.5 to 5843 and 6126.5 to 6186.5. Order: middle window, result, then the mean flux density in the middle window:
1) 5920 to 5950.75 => 1.3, 11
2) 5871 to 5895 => 2.5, 10.4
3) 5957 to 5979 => 0.7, 11.1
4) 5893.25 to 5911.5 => 1.8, 10.4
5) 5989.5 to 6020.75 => 0.4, 11.2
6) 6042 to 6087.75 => -1.3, 11.5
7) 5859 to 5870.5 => 0.0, 11.6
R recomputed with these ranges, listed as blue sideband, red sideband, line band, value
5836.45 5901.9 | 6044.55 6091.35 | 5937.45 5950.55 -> 0.02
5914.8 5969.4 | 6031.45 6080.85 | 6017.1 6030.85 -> 0.02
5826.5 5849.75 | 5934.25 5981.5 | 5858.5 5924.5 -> 0.05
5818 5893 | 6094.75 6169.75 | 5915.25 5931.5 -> 0.01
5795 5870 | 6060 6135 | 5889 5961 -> 0.08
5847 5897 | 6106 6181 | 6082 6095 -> -0.04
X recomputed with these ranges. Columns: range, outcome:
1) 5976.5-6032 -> 11.1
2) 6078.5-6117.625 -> 11.3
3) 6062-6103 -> 11.4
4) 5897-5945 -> 11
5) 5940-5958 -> 10.8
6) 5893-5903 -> 9.83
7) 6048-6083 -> 11.5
